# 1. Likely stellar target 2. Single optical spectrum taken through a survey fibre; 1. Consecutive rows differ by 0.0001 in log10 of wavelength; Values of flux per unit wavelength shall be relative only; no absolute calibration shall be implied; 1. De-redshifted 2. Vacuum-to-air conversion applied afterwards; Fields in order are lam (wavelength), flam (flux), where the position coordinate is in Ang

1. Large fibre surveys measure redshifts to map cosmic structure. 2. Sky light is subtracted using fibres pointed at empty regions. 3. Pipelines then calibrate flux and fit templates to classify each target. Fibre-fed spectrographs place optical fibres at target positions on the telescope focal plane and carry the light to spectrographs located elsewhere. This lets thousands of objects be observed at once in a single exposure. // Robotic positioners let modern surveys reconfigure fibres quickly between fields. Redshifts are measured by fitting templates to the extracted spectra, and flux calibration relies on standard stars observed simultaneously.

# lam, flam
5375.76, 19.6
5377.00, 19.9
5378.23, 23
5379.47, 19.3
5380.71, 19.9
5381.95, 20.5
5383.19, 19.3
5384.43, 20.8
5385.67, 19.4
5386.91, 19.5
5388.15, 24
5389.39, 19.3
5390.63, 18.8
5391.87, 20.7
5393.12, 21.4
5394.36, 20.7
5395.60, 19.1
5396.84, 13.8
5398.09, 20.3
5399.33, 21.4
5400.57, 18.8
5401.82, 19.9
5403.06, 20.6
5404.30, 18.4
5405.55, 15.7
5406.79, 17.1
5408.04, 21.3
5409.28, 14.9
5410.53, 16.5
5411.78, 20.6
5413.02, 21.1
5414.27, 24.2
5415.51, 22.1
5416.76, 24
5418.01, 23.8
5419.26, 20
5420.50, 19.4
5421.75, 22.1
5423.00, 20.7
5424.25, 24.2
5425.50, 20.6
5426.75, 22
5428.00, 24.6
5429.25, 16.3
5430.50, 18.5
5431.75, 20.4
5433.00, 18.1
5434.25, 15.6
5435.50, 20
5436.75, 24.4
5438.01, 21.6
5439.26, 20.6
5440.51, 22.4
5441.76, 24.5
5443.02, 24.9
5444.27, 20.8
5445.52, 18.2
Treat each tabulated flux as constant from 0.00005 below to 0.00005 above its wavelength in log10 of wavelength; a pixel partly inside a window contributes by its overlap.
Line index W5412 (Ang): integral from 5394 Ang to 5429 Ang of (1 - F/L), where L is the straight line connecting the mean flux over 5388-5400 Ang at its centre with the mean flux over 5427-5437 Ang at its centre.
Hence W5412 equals -0.9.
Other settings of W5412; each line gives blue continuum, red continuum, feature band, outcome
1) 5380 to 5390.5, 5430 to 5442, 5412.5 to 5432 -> -1.0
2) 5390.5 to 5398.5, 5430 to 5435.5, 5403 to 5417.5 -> -0.6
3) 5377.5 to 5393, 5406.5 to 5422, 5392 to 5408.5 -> 1.1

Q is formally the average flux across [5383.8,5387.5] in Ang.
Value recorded 19.9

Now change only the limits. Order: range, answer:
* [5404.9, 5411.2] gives 17.1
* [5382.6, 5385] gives 20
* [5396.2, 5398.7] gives 17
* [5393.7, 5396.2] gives 20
